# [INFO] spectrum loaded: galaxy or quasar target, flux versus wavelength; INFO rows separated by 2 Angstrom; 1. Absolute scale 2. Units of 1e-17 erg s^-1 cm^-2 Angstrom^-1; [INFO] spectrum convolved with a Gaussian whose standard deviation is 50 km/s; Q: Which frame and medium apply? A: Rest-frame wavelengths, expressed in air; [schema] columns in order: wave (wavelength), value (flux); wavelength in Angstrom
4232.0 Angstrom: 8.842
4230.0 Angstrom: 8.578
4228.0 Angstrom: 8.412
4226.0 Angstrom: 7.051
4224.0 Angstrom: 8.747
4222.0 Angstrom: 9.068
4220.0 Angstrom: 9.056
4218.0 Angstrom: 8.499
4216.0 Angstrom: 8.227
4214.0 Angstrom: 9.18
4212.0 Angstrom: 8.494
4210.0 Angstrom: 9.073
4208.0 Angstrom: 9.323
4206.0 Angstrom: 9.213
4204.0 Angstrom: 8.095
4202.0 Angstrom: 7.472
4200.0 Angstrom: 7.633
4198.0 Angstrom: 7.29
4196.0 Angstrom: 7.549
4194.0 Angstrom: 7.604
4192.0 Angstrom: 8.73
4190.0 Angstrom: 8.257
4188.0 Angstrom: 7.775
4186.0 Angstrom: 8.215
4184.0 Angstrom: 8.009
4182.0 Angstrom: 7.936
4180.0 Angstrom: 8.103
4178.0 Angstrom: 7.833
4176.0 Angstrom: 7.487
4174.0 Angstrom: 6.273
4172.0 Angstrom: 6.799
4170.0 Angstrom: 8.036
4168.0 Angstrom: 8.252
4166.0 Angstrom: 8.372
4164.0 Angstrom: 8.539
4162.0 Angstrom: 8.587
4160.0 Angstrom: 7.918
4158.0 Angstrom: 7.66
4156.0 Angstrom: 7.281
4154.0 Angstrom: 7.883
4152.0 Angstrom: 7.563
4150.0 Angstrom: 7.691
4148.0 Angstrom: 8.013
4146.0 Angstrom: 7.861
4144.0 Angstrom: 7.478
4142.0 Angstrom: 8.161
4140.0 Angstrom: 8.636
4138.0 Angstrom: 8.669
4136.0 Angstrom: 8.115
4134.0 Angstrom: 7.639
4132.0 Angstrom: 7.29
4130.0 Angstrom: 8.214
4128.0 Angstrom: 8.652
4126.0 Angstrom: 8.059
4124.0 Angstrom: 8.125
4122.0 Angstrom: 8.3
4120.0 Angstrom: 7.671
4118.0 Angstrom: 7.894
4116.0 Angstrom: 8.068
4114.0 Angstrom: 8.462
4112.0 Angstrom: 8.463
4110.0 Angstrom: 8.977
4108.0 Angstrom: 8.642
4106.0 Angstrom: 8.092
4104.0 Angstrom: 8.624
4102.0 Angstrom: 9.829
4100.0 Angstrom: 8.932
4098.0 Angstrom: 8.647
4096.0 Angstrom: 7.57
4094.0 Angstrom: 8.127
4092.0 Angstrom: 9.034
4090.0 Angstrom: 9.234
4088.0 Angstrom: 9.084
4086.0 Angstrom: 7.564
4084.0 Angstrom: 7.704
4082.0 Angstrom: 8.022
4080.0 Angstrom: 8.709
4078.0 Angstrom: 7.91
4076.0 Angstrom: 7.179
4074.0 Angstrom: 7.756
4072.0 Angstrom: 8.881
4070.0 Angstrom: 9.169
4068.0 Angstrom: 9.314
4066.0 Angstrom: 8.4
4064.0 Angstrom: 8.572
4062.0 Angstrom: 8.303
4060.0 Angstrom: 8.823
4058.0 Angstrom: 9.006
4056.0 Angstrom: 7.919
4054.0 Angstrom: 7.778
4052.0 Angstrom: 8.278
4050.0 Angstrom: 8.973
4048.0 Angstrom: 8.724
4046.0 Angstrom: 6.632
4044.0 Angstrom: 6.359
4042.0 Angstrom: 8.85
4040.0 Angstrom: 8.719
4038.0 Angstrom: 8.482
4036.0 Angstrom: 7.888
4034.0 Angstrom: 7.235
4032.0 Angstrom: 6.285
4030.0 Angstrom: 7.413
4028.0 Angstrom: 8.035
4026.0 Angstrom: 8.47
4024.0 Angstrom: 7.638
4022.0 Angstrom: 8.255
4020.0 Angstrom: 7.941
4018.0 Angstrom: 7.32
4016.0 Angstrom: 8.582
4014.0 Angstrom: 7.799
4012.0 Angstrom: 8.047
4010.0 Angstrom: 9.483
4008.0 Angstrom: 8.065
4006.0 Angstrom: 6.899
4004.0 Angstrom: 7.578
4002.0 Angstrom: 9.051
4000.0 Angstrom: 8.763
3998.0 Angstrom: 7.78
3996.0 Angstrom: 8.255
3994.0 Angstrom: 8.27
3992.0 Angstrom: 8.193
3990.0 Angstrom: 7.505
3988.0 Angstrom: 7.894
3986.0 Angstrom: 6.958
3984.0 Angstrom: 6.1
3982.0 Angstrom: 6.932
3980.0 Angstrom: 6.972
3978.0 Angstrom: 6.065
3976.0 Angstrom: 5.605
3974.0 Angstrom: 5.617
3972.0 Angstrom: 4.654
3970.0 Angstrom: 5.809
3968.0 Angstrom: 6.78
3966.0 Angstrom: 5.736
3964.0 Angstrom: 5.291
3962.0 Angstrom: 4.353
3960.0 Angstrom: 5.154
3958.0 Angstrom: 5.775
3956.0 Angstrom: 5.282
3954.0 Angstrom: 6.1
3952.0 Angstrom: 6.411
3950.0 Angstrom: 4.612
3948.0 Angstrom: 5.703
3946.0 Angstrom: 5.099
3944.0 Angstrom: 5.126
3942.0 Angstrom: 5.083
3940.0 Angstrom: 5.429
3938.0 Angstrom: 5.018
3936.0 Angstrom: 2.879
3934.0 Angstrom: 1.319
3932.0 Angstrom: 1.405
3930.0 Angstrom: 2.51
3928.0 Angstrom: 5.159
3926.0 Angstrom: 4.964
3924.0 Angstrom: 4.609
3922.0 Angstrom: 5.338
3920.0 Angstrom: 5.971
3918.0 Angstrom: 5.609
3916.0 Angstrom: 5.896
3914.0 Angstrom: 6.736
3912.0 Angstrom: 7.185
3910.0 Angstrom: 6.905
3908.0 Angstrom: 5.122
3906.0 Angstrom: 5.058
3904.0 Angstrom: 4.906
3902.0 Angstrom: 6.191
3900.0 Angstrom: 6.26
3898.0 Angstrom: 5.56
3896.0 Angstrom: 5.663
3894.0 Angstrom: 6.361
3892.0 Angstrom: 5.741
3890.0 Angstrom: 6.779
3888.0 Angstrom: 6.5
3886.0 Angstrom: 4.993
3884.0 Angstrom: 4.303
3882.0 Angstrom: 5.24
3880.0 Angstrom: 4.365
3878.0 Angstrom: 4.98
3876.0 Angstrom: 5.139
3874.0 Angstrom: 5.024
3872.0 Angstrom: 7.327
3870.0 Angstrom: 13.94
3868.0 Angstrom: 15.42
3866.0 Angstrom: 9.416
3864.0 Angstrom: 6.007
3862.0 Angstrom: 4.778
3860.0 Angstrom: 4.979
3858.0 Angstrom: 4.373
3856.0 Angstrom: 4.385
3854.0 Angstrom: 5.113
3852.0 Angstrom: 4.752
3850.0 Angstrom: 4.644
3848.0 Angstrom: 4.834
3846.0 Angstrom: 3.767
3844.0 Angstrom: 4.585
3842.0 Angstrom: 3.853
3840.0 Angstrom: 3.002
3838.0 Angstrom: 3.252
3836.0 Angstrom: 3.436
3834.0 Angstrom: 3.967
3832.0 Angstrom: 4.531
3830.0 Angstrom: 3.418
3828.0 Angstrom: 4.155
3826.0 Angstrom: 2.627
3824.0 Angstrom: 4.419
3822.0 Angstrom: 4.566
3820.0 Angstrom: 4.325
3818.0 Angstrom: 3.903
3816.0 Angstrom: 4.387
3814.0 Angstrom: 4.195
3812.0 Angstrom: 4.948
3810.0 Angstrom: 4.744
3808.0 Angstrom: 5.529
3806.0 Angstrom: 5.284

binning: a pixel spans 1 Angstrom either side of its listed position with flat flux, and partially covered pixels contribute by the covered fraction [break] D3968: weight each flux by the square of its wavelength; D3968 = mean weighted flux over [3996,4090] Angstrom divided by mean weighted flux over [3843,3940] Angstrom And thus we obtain 1.6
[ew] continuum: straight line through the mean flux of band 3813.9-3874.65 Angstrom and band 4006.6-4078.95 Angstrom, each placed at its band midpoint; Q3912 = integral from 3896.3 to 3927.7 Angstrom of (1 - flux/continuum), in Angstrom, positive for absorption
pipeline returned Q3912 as 2.35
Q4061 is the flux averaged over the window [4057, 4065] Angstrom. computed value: 8.68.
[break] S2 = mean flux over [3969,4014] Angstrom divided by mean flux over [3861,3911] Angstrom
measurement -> 1.13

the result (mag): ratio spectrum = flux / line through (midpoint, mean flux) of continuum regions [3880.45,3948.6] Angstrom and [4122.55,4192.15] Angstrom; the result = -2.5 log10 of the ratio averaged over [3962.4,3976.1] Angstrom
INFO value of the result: 0.041 mag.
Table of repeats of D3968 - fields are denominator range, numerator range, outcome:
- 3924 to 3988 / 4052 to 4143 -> 1.72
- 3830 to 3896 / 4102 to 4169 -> 1.67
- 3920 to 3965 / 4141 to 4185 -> 1.85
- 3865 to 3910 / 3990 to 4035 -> 1.29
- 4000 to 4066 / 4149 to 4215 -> 1.07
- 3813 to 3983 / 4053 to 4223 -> 1.75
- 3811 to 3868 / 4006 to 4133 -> 1.99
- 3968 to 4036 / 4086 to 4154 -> 1.18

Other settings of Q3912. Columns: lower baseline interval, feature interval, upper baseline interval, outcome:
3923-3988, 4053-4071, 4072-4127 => -2.6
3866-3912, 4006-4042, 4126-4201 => -3.9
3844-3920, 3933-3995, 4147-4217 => 8.1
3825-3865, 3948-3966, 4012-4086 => 2.6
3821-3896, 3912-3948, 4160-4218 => 7.6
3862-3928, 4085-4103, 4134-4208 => -2.9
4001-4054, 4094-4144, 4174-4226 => -1.3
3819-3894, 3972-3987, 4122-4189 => 0.4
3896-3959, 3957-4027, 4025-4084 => -4.5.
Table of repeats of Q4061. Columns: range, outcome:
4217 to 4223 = 8.87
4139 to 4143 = 8.4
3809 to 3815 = 4.63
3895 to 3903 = 5.92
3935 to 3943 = 4.6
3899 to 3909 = 5.51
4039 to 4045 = 7.98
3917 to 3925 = 5.38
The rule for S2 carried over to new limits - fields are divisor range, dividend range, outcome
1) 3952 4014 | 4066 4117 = 1.24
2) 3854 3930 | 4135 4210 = 1.31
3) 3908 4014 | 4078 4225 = 1.36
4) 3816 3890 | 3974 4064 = 1.49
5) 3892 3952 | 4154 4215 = 1.57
